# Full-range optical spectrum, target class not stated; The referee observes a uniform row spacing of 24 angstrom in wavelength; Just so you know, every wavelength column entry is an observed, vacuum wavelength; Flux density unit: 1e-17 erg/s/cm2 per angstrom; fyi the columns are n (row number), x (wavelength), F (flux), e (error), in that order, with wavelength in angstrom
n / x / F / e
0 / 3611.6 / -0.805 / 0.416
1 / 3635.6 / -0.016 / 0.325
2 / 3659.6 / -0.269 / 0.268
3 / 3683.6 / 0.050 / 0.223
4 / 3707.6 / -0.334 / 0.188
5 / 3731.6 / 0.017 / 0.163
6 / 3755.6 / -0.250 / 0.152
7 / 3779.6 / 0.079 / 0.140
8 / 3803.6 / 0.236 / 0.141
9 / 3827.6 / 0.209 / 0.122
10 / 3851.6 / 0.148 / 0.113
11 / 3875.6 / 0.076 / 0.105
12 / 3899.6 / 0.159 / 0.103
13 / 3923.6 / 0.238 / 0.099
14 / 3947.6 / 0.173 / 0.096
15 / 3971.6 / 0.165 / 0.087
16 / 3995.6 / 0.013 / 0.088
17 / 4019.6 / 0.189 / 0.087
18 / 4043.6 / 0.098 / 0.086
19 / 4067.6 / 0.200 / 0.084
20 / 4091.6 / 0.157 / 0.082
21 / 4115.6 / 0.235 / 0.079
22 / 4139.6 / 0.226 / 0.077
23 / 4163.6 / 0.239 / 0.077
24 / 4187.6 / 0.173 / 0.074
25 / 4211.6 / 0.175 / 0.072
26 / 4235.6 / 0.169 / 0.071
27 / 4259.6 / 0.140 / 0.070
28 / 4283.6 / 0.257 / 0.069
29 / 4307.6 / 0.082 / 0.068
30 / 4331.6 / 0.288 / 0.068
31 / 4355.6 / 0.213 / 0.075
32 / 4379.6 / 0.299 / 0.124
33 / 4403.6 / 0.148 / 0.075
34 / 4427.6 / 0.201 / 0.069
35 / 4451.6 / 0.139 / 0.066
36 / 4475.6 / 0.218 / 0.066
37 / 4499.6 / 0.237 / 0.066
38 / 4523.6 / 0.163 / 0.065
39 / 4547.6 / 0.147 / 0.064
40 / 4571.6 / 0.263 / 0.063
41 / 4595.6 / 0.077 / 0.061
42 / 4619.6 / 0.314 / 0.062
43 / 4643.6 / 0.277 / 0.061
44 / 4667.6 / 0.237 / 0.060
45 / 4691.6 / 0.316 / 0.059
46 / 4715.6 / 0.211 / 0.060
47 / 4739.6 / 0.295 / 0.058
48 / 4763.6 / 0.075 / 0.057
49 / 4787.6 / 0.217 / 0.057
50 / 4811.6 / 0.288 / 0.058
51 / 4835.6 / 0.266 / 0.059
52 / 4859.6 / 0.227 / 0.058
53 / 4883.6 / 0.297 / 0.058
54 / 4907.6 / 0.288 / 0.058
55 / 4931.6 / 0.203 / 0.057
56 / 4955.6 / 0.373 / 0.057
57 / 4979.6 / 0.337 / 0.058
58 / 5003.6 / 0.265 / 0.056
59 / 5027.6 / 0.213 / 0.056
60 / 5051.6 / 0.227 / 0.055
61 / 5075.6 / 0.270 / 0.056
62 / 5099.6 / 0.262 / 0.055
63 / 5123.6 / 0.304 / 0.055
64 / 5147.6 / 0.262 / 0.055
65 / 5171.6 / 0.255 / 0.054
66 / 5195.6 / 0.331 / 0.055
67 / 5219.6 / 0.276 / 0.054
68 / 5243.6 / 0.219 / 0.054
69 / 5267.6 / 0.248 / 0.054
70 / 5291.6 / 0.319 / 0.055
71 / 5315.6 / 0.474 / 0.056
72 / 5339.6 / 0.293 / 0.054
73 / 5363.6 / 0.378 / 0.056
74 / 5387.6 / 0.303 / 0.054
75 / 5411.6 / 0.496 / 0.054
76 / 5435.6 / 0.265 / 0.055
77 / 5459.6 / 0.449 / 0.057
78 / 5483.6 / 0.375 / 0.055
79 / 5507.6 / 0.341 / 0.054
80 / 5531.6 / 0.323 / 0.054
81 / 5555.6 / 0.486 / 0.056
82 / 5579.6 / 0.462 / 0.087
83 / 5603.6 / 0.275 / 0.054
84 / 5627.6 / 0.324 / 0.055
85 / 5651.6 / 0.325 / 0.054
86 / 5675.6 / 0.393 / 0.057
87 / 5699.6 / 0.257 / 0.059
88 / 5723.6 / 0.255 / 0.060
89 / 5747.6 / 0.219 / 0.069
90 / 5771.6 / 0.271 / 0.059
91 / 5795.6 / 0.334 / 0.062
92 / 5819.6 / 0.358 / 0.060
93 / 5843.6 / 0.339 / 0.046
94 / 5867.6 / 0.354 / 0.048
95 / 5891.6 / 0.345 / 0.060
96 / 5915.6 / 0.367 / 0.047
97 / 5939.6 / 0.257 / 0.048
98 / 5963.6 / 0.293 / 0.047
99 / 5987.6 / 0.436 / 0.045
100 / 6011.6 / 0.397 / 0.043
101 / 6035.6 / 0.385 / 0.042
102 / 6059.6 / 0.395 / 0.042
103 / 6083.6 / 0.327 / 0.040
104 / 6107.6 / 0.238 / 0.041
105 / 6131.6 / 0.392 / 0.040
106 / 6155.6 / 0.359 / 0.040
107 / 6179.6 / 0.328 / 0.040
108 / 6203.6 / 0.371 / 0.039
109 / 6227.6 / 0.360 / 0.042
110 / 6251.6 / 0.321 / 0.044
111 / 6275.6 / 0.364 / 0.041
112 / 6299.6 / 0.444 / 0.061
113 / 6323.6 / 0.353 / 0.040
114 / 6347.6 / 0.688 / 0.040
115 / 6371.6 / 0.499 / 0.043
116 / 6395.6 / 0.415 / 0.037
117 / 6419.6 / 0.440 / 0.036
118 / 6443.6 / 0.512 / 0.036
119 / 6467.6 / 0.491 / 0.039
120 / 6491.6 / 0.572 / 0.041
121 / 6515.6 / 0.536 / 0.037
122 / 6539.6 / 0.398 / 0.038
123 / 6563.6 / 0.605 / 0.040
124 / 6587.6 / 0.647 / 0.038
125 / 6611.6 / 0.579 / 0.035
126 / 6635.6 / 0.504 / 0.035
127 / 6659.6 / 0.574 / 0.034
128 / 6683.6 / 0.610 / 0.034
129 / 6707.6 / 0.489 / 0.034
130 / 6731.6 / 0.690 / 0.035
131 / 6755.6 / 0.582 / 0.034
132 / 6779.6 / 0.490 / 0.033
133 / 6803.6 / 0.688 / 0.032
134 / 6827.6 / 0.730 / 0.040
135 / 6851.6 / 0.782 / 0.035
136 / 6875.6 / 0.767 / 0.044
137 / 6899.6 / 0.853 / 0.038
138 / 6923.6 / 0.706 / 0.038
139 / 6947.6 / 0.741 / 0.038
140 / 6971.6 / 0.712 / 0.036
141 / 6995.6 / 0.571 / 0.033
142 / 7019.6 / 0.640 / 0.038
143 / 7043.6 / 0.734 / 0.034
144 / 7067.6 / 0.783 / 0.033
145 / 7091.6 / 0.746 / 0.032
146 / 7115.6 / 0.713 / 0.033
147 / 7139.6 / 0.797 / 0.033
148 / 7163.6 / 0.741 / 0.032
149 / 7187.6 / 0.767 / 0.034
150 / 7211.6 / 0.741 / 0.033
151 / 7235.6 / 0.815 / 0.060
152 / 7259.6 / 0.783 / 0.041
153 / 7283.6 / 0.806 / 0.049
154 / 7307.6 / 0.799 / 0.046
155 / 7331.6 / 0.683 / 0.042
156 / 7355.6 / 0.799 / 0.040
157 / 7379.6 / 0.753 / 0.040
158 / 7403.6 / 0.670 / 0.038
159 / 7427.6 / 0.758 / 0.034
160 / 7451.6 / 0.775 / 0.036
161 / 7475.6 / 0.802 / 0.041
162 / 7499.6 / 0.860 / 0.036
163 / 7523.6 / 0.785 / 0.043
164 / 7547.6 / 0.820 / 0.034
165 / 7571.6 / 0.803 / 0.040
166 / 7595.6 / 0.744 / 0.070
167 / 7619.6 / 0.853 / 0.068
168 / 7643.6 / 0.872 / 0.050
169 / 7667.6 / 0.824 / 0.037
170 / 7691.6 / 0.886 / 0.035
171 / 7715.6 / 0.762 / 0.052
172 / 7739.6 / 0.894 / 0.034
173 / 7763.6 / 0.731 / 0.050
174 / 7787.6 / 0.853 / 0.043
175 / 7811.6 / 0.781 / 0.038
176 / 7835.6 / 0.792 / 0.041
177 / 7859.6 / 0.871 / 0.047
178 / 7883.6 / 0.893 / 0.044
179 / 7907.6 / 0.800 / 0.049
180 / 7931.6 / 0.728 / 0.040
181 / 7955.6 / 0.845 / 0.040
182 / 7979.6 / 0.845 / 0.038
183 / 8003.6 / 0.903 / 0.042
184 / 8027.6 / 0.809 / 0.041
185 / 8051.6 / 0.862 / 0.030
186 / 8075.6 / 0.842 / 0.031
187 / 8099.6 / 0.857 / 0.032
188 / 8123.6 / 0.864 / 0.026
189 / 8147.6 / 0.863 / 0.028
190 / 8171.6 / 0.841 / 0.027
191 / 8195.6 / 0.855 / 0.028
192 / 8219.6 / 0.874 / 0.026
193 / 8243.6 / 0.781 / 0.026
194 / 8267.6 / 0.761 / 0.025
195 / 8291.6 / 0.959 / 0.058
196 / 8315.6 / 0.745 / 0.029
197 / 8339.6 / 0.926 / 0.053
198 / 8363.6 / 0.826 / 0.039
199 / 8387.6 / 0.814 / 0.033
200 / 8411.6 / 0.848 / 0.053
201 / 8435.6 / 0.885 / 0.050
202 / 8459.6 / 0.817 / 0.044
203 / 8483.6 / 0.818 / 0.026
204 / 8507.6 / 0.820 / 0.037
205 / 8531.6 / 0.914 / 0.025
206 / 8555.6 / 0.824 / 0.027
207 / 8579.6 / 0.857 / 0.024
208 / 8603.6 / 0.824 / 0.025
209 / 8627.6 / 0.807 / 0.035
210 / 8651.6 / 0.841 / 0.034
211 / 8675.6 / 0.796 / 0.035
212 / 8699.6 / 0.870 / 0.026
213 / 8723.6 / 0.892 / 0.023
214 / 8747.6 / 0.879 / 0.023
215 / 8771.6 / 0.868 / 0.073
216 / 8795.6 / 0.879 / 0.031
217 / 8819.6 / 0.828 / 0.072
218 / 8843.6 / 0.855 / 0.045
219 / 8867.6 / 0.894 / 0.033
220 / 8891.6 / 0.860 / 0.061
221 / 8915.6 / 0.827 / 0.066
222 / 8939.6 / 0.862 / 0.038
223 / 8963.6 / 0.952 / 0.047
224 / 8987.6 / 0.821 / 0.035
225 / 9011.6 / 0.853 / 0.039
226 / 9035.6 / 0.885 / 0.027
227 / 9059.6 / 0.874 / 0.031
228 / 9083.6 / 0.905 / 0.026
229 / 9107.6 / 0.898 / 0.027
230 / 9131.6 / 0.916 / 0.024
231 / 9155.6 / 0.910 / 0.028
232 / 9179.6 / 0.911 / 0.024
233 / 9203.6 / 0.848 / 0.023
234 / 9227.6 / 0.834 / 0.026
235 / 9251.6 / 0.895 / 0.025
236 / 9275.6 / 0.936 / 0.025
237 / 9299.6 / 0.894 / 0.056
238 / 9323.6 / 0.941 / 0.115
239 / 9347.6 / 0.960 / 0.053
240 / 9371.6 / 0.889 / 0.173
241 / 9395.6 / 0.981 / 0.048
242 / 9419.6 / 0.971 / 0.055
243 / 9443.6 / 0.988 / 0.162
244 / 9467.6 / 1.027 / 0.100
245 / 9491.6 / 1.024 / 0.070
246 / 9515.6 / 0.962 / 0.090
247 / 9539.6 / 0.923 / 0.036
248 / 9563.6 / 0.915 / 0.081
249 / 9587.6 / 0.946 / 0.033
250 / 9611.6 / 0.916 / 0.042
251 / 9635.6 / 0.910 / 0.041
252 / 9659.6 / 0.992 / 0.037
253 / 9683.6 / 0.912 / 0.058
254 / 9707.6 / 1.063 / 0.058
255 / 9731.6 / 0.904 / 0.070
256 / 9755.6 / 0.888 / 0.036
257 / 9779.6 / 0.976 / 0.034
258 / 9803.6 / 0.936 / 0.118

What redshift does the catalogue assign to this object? 0.705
